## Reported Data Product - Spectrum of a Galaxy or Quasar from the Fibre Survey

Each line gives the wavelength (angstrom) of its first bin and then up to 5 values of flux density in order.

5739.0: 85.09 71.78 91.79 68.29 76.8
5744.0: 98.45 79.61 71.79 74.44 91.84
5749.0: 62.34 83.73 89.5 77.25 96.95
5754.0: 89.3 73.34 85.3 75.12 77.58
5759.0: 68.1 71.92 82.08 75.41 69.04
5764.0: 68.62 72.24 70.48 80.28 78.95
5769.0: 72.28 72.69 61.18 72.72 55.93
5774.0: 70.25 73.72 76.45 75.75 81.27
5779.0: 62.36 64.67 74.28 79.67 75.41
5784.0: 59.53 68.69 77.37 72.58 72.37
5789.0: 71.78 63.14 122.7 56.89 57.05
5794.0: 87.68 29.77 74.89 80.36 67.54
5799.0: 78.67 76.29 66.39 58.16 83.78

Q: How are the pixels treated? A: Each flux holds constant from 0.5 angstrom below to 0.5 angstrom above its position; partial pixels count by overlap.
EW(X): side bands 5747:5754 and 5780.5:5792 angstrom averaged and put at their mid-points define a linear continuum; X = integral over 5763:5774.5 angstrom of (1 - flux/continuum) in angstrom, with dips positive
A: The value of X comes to 1.3 angstrom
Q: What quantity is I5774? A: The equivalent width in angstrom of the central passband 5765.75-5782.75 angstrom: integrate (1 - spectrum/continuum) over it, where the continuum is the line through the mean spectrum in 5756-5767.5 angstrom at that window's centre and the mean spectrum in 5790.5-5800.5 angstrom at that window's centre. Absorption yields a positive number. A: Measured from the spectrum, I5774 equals 0.4 angstrom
